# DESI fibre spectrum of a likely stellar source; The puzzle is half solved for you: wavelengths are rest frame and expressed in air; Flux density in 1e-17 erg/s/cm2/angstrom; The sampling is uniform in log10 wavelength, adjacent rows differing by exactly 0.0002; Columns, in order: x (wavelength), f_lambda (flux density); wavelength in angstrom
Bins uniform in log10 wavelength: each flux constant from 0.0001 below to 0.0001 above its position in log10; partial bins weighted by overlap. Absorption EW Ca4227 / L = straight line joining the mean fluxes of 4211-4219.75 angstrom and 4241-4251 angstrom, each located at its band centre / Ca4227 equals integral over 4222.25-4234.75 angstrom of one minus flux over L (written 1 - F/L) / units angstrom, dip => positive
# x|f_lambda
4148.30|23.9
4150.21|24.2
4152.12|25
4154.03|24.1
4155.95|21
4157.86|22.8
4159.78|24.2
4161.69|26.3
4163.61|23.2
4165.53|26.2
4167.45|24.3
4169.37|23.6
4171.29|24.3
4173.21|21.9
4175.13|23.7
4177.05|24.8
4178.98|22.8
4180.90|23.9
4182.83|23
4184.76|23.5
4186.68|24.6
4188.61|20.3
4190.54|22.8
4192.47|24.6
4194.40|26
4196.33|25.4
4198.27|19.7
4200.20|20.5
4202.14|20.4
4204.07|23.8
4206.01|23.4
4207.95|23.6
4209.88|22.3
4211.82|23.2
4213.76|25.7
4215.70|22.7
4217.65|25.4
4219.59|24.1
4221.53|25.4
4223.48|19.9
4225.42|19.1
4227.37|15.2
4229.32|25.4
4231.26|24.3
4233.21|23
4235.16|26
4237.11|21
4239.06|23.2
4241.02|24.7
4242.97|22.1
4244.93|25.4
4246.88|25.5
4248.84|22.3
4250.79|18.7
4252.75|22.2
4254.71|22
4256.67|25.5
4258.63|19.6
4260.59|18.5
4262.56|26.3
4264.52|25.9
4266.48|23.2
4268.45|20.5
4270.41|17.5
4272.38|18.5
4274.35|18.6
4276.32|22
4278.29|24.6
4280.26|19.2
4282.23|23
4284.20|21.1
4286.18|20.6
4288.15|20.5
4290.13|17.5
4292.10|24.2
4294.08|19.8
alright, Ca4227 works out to 1.2 angstrom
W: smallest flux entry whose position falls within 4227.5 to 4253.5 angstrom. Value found 18.7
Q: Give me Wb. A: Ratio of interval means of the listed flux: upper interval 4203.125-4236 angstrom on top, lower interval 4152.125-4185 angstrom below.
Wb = 1.0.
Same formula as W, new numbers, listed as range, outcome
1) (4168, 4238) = 15.2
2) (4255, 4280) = 17.5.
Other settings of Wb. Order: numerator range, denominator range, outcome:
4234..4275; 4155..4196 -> 0.94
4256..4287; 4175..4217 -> 0.93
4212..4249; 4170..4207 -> 1.00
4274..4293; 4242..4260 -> 0.94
